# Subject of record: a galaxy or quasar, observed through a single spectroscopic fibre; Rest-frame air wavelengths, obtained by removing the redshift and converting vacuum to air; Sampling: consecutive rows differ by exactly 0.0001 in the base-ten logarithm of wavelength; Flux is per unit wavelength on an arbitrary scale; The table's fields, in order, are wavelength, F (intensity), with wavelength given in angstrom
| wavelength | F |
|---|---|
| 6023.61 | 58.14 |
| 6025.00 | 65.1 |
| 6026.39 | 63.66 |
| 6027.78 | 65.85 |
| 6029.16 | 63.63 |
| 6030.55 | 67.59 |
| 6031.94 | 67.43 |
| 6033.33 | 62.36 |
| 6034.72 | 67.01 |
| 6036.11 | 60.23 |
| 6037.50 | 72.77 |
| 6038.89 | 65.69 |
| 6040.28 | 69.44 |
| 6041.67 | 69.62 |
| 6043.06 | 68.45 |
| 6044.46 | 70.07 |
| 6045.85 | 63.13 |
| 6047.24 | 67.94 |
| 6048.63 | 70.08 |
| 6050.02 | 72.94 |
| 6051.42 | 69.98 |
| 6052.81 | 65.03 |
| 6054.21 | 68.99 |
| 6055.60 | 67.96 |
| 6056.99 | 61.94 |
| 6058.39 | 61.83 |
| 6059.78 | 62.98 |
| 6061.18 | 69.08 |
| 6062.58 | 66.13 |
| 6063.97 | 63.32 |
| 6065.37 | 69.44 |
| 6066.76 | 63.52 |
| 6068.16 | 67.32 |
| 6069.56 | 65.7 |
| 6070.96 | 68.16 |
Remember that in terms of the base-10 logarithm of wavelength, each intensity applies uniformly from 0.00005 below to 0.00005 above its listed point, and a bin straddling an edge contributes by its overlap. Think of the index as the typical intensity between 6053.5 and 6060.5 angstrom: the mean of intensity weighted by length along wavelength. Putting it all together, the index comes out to 64.7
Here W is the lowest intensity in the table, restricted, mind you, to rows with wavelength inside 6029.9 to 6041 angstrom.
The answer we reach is 60.23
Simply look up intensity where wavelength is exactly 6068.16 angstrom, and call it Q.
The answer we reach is 67.32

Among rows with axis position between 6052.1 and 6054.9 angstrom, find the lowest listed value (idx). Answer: 65.03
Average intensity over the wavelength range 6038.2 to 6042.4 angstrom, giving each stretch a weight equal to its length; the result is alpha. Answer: 68.3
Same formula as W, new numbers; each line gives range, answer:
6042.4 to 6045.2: 68.45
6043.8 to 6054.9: 63.13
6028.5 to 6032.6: 63.63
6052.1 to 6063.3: 61.83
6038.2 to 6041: 65.69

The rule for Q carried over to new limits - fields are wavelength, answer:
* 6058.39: 61.83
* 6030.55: 67.59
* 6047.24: 67.94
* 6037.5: 72.77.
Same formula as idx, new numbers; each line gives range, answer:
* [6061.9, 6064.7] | 63.32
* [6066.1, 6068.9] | 63.52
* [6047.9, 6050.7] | 70.08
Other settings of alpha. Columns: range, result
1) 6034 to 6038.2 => 66.6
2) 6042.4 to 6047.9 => 67.3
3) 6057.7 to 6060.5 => 62.5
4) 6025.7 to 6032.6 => 65.7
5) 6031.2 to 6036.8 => 64.3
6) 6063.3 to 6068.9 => 65.9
